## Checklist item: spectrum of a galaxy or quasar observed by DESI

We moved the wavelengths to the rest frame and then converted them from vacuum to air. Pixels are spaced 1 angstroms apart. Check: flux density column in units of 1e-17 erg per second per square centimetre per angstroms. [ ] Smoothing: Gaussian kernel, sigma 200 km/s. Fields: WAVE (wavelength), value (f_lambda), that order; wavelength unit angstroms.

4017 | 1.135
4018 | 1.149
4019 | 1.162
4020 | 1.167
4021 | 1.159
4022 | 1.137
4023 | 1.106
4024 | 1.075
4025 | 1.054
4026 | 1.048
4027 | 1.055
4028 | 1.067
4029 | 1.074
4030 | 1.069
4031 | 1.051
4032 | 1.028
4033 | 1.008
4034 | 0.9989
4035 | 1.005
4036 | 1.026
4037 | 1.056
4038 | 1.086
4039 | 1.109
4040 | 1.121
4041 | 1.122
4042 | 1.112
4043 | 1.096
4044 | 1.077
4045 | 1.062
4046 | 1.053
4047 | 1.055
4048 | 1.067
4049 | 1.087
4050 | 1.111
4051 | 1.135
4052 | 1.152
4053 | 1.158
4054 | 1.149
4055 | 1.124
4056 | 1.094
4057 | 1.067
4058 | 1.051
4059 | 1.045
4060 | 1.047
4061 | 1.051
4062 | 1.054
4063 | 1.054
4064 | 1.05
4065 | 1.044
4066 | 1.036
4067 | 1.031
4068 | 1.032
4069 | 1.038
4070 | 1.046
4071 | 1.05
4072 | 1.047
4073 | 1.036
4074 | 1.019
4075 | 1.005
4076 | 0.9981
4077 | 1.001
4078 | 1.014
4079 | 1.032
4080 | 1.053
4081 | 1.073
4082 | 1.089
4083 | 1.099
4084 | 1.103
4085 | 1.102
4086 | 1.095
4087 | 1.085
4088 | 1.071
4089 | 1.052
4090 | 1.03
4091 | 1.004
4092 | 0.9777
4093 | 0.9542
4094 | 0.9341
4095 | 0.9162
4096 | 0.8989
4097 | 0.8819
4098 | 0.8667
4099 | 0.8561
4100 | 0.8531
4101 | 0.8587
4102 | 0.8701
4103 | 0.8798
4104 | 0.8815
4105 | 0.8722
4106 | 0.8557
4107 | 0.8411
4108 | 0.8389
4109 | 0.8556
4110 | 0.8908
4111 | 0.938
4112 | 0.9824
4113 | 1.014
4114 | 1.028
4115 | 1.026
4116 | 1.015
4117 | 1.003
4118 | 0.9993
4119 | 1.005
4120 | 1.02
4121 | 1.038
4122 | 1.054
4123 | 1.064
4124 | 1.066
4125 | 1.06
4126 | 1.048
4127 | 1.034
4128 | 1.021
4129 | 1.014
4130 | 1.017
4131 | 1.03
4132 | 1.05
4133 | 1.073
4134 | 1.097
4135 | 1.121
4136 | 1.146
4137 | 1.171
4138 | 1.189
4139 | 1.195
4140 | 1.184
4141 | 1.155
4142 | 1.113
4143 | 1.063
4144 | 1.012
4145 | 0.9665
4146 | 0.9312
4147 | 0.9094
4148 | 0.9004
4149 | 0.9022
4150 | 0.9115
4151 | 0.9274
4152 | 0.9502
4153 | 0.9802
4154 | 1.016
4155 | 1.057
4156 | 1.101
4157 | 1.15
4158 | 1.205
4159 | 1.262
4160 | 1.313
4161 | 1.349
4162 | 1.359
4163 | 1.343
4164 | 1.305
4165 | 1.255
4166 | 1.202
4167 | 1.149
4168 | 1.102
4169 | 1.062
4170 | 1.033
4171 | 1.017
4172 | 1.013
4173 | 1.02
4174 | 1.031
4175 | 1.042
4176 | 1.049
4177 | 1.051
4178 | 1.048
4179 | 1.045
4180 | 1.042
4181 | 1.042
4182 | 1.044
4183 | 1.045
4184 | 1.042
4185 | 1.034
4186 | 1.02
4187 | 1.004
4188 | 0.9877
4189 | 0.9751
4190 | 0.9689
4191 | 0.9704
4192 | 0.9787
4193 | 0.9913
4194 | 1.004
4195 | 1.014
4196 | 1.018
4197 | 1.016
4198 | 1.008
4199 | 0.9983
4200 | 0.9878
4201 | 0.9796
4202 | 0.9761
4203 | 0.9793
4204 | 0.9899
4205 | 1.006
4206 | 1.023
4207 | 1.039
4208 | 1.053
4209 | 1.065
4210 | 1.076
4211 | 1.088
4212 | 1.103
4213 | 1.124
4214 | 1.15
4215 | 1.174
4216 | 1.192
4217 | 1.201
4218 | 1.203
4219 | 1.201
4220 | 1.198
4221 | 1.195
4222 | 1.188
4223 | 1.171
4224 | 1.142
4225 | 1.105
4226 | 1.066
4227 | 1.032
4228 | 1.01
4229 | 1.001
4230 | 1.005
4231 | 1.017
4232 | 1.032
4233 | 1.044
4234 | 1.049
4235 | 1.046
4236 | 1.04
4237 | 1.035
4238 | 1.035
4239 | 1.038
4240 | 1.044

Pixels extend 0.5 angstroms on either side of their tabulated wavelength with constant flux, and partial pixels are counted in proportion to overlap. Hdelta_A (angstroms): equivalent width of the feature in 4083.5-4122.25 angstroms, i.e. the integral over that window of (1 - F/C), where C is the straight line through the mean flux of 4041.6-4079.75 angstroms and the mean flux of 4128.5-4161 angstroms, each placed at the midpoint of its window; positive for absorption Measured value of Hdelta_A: 3.88 angstroms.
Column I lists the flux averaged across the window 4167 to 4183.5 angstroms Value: 1.05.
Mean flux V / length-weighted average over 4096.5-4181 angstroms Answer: 1.04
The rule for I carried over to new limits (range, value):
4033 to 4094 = 1.06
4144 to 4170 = 1.1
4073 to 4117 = 0.971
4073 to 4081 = 1.02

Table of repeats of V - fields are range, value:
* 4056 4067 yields 1.05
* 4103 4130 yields 0.978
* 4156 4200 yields 1.08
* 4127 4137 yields 1.07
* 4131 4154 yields 1.04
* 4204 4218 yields 1.1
